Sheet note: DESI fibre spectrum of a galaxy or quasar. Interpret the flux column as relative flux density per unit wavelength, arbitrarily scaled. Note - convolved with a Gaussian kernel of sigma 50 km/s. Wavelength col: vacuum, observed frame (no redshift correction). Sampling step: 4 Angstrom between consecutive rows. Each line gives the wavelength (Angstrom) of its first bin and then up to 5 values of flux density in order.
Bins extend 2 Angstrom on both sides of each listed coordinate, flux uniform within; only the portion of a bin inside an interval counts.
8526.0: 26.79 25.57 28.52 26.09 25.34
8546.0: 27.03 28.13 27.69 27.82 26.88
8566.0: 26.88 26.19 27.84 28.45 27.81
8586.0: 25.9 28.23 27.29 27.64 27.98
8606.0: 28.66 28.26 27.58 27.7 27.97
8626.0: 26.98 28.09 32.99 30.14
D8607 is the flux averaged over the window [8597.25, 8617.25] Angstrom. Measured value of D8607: 28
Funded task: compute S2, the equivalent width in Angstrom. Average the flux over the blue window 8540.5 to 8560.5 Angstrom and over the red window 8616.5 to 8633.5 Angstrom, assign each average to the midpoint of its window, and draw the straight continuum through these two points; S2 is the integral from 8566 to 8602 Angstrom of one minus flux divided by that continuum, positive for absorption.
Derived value 0.3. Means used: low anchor 27.2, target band 27.4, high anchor 28.2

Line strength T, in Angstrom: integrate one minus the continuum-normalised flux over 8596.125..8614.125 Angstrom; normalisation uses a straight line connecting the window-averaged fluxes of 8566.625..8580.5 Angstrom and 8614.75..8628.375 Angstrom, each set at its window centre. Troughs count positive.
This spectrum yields -0.36 Angstrom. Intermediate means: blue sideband 27.4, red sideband 27.6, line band 28.1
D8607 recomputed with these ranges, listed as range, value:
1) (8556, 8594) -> 27.3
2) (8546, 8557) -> 27.7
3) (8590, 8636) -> 28.3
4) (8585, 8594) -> 27.2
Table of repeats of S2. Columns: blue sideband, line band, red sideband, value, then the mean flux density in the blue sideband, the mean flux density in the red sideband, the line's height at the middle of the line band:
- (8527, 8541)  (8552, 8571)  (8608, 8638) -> 0.1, 26.6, 28.6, 27.2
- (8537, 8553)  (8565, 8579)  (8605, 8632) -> -0.1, 26.7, 27.9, 27.2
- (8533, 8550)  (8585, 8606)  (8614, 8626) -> -0.2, 26.8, 27.6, 27.4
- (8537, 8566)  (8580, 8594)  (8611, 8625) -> 0.0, 27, 27.7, 27.4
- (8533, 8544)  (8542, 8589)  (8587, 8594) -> -0.3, 26.5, 27.6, 27.1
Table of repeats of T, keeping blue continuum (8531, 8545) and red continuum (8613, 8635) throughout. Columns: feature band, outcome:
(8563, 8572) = 0.2 Angstrom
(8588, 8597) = 0.0 Angstrom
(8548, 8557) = -0.3 Angstrom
